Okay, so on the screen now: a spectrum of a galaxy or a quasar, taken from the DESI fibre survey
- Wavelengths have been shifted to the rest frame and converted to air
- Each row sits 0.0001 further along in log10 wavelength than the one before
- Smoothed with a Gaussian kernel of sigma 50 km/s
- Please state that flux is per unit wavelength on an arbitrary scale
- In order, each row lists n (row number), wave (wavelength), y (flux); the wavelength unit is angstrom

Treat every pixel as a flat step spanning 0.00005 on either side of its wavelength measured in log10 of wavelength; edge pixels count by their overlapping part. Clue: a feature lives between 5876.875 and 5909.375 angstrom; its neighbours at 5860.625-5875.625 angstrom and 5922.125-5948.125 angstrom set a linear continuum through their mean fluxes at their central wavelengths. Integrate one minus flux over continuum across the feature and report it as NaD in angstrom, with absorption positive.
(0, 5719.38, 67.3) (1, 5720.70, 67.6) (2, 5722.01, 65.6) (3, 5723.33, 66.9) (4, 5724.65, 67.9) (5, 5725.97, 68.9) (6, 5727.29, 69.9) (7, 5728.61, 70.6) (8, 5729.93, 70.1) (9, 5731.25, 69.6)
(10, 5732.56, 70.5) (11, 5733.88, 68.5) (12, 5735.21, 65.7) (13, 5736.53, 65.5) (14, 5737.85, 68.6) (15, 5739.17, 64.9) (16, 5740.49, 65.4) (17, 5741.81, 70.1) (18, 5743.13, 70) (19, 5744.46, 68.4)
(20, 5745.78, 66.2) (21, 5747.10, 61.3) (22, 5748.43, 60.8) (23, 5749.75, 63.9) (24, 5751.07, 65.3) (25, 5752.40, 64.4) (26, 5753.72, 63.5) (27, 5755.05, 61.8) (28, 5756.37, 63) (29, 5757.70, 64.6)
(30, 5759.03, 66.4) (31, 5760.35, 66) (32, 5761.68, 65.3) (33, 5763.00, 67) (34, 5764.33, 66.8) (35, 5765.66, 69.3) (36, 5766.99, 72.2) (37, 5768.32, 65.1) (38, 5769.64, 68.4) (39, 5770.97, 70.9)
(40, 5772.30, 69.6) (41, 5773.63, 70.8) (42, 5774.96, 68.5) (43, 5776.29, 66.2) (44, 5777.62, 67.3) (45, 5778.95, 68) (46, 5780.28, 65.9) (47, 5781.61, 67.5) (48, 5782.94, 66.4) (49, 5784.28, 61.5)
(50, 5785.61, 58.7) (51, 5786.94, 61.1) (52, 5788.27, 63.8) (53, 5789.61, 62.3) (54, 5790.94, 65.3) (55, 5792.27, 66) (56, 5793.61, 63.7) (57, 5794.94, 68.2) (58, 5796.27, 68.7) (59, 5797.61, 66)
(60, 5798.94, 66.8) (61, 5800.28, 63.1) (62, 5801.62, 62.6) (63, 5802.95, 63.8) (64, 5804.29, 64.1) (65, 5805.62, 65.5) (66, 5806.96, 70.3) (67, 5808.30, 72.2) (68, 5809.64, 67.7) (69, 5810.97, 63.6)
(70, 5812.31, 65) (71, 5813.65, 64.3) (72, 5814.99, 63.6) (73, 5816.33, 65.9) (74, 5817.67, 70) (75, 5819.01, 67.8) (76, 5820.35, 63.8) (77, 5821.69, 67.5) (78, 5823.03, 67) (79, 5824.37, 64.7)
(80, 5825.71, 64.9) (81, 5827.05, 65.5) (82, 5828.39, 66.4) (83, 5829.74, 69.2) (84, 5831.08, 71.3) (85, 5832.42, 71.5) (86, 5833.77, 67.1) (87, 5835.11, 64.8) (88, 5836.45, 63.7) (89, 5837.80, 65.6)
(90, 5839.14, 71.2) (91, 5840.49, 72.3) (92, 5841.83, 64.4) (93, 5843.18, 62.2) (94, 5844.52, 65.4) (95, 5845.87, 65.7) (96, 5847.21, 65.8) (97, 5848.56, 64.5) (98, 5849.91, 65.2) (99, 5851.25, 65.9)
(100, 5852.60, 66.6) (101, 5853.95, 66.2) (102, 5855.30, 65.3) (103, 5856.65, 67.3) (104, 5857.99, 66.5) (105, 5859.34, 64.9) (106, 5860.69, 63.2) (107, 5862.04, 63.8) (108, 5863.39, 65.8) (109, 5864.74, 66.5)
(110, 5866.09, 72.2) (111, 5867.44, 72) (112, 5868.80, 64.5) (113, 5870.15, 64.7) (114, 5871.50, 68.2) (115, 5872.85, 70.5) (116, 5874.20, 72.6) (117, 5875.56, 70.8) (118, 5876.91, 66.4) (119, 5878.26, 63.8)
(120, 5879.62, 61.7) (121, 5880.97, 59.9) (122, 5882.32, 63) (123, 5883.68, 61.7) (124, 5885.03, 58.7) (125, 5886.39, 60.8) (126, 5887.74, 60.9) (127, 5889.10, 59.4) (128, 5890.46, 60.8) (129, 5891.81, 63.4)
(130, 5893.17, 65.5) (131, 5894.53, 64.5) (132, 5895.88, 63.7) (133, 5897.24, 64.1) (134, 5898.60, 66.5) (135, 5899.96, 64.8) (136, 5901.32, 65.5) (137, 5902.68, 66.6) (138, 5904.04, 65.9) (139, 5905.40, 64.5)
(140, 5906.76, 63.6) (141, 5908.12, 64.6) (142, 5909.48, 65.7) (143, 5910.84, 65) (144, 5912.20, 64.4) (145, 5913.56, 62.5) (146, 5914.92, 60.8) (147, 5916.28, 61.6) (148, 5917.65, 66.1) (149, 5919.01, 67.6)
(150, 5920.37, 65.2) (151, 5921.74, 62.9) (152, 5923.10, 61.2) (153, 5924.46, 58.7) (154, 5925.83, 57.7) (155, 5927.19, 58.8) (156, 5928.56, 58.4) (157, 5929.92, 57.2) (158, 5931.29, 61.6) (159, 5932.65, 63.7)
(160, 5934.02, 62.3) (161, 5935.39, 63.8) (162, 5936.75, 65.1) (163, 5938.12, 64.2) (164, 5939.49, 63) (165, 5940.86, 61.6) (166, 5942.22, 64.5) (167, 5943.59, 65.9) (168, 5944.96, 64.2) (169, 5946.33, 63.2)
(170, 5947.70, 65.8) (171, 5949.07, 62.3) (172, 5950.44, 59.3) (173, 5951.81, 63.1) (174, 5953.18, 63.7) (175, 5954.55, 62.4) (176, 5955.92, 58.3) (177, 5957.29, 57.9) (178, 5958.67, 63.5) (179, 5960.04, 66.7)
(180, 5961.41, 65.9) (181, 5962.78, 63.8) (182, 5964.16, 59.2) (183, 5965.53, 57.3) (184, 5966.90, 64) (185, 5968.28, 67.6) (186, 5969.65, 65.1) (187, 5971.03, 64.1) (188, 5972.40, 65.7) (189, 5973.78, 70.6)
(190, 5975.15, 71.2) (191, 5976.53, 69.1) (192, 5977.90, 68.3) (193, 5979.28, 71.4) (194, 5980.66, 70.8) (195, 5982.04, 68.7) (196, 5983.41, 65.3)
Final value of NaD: 1.2 angstrom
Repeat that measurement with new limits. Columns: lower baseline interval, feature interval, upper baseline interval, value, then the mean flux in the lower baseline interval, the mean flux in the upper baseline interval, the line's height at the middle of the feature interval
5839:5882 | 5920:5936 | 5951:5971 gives 0.8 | 66.4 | 62.8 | 63.9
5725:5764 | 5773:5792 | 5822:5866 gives 0.3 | 66.4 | 66.4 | 66.4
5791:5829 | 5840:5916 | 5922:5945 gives -1.5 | 66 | 61.8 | 63.7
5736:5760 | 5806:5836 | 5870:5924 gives -1.0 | 65.2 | 64.2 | 64.8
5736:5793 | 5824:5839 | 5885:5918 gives -0.5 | 65.9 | 63.7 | 64.8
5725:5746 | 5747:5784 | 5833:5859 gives 0.8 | 68.3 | 66.1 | 67.7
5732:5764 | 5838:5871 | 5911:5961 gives -1.3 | 65.7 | 62.5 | 63.9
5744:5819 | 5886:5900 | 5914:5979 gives 0.2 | 65.8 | 63.3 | 64.1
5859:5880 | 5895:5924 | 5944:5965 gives 0.3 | 67.1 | 62.6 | 65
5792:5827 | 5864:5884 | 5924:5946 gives -0.8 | 66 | 62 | 63.9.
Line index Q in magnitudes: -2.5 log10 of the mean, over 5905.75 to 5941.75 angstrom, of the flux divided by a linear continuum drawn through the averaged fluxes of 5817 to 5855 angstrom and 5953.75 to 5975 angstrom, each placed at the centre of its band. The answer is 0.03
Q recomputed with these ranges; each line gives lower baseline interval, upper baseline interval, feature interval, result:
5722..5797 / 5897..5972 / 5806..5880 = -0.03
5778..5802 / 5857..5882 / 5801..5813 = -0.02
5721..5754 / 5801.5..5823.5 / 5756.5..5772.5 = -0.01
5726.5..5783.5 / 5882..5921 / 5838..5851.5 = -0.02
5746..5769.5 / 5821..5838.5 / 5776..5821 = 0.01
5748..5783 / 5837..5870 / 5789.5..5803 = 0.02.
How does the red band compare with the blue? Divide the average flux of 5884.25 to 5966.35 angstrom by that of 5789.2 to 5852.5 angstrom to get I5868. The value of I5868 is 0.95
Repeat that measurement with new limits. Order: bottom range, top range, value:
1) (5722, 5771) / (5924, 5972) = 0.93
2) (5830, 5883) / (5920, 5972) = 0.94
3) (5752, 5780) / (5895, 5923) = 0.96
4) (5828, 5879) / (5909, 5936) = 0.93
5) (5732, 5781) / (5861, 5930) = 0.96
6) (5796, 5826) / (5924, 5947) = 0.94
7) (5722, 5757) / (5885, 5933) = 0.94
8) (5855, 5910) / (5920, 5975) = 0.97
